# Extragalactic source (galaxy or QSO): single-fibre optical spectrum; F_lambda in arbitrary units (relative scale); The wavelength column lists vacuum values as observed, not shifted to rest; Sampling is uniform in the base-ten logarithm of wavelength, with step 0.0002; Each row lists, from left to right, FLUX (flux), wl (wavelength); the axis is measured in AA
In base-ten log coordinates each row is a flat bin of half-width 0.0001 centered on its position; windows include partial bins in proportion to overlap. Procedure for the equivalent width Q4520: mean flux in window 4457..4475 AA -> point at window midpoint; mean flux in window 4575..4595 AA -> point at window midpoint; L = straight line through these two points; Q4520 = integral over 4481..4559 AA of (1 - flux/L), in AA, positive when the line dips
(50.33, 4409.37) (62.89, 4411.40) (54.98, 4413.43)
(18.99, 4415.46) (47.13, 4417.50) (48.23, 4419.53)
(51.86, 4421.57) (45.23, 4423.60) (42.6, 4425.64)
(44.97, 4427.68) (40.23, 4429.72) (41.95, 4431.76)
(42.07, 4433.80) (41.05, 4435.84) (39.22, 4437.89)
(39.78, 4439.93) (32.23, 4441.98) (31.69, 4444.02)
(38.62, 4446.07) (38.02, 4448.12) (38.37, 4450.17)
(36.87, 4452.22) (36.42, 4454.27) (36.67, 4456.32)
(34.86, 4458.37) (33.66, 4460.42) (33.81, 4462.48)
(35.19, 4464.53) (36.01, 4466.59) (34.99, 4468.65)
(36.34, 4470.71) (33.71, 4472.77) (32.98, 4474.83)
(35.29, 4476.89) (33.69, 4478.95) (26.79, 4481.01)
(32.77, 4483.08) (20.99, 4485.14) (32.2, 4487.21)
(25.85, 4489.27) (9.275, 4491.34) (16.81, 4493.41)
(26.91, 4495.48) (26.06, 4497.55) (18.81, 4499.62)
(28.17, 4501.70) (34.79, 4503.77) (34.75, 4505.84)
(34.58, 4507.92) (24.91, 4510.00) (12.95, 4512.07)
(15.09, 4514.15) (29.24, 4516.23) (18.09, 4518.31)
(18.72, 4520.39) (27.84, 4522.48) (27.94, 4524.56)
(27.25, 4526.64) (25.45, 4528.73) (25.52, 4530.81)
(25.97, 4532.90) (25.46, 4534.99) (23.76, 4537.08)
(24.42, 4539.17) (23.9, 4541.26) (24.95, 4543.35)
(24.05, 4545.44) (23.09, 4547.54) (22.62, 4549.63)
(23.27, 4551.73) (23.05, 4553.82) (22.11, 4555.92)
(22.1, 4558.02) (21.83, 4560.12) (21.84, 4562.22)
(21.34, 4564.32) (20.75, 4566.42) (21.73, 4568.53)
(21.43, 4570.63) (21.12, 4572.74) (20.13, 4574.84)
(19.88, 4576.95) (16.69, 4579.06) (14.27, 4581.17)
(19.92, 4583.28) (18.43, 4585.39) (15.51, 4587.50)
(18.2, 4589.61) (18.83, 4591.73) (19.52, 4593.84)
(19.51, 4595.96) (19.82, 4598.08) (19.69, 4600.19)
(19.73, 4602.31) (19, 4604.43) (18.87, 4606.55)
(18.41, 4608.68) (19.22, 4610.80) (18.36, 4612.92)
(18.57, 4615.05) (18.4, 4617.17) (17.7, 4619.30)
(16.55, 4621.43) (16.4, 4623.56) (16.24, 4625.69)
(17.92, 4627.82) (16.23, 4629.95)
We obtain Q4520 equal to 7.0 AA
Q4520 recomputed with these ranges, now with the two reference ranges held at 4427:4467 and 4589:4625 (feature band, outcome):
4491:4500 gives 3.2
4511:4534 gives 4.3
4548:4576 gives 2.5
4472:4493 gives 3.5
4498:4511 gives 0.6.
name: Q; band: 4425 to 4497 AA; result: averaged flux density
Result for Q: 34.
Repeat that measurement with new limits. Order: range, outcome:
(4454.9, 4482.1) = 34.2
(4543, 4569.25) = 22.5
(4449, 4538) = 28.5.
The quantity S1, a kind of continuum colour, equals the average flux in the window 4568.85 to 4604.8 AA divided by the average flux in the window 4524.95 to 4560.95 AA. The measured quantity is 0.8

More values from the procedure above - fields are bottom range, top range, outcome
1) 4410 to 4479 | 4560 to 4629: 0.48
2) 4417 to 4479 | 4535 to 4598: 0.55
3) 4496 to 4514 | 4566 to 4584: 0.74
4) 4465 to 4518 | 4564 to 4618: 0.69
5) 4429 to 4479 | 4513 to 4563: 0.65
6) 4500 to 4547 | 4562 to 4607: 0.77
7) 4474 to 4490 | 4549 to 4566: 0.74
